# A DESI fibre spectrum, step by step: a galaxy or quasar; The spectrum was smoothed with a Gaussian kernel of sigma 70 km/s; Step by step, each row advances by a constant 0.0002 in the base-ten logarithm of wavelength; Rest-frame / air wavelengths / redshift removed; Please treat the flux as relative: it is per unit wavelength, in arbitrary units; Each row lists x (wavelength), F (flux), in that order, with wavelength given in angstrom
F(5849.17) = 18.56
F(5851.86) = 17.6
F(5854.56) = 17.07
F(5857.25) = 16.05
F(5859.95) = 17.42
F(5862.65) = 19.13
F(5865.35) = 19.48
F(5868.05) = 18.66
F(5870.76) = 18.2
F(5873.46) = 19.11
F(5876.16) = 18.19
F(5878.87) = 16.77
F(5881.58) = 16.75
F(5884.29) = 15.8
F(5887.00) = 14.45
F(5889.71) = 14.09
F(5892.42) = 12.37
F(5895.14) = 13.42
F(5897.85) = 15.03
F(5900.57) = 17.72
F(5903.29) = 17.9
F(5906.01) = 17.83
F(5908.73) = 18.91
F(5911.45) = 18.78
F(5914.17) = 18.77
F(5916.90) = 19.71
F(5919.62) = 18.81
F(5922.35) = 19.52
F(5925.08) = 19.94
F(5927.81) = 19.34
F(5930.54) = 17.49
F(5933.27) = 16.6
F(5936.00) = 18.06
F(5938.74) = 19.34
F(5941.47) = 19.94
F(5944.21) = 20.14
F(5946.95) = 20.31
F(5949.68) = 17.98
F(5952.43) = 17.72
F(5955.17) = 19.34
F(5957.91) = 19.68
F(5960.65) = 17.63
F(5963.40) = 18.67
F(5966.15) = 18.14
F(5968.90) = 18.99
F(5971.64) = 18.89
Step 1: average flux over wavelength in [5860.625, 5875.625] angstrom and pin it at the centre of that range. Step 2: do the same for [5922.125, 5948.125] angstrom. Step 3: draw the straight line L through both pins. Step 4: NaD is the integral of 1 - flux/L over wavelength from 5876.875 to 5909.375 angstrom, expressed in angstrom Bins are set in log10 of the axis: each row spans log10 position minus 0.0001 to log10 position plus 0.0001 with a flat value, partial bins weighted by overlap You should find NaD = 5.2 angstrom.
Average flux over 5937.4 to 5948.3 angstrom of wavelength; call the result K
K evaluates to 19.9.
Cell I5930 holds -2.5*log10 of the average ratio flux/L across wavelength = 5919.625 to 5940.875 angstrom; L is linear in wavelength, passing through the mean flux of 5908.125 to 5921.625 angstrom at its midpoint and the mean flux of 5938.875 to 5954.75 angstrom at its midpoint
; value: 0.03 mag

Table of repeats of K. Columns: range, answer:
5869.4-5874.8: 18.6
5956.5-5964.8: 18.7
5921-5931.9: 19.1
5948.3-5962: 18.5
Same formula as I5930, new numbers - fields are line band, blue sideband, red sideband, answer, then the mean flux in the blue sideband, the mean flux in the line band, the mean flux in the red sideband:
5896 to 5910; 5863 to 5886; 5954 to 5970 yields 0.051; 17.9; 17.3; 18.7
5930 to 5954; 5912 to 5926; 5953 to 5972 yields 0.019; 19.3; 18.7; 18.7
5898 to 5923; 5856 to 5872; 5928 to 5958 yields 0.004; 18.2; 18.5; 18.8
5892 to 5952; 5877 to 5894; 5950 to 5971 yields -0.085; 15.1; 18.2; 18.6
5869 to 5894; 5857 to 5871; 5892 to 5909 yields 0.074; 18.3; 16.2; 16.2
